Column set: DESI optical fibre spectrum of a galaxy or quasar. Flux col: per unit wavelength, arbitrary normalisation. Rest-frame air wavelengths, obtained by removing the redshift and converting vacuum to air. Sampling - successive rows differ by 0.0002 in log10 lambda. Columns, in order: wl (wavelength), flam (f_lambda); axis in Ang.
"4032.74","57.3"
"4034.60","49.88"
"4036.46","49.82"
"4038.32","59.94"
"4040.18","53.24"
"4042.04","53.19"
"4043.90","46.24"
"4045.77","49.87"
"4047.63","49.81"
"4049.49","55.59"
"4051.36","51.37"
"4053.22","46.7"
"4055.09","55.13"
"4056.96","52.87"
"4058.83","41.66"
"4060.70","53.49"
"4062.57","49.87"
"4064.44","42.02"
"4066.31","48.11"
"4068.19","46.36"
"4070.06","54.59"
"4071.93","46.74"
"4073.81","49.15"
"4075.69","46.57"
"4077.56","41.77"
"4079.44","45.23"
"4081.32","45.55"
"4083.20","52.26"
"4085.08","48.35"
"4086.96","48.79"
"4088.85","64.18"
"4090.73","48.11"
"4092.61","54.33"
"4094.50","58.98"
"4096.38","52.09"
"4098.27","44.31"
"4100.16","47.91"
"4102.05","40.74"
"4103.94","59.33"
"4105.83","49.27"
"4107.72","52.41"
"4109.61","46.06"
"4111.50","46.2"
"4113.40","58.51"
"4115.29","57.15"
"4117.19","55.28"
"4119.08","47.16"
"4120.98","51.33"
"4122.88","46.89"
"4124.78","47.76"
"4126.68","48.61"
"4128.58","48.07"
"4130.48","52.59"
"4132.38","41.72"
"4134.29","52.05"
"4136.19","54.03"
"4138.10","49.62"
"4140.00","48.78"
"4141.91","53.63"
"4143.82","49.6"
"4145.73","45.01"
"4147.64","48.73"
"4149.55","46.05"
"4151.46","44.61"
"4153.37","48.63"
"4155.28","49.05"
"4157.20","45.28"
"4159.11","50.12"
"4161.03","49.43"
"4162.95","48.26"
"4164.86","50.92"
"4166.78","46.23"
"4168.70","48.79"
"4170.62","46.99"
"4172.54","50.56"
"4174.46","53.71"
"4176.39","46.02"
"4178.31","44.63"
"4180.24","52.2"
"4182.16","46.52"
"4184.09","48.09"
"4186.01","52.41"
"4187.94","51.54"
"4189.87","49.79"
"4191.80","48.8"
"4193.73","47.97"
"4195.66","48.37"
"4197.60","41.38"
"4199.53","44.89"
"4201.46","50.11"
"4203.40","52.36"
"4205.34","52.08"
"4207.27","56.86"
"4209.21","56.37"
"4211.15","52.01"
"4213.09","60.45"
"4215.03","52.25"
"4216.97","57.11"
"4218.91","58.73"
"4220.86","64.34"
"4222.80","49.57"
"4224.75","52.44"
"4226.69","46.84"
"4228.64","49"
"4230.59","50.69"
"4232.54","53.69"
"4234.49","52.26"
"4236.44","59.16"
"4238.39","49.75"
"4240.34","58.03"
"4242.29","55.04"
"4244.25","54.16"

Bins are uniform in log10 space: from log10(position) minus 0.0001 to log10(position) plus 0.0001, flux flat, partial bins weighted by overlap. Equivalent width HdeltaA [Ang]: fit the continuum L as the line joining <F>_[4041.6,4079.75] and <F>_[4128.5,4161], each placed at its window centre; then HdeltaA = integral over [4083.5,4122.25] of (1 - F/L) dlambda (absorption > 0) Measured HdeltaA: -2.1 Ang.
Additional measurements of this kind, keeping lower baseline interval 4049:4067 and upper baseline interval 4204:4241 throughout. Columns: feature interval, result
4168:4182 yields 1.1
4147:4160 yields 1.2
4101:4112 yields 0.4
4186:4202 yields 1.6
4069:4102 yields 0.4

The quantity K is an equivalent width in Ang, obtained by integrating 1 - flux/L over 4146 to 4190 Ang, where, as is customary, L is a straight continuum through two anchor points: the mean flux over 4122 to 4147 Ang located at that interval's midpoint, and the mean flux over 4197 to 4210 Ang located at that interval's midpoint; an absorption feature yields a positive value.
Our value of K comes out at 1.2 Ang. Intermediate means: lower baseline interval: 49.1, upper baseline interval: 50.8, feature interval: 48.6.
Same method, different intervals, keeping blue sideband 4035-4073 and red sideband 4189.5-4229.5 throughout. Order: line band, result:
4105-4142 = 0.6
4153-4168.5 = 0.9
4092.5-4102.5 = 0.2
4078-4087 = 0.5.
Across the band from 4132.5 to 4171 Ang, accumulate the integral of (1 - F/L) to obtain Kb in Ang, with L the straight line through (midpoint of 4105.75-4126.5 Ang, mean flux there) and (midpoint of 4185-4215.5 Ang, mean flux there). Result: 1.7 Ang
